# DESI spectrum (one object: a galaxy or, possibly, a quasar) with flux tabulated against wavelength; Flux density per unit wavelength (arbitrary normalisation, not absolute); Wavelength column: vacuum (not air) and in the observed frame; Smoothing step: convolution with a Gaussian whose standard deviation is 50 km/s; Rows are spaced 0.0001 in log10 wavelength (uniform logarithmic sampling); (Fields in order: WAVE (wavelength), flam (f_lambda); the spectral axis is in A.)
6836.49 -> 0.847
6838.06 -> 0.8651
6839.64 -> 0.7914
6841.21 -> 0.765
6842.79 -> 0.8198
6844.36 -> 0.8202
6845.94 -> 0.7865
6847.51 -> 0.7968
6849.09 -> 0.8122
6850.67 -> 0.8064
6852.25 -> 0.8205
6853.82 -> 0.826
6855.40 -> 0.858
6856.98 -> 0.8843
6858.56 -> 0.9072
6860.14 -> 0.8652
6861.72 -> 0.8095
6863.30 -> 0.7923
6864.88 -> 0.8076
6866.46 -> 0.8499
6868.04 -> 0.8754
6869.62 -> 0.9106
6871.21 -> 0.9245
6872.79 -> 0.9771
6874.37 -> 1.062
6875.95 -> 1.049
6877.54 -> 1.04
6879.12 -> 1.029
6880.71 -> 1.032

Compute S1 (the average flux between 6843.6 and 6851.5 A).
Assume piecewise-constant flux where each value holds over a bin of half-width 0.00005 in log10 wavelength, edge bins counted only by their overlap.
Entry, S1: 0.804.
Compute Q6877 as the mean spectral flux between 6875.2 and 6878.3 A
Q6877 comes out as 1.04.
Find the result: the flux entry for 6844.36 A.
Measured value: 0.8202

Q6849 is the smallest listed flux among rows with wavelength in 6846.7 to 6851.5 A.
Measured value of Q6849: 0.7968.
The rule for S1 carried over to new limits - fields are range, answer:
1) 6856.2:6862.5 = 0.866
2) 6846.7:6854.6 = 0.813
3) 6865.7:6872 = 0.89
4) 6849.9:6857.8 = 0.84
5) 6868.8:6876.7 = 0.984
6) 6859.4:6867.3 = 0.825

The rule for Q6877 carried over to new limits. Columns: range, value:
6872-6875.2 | 1.02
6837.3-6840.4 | 0.827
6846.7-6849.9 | 0.805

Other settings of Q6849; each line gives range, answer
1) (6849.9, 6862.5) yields 0.8064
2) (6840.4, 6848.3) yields 0.765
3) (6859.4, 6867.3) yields 0.7923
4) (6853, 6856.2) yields 0.826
